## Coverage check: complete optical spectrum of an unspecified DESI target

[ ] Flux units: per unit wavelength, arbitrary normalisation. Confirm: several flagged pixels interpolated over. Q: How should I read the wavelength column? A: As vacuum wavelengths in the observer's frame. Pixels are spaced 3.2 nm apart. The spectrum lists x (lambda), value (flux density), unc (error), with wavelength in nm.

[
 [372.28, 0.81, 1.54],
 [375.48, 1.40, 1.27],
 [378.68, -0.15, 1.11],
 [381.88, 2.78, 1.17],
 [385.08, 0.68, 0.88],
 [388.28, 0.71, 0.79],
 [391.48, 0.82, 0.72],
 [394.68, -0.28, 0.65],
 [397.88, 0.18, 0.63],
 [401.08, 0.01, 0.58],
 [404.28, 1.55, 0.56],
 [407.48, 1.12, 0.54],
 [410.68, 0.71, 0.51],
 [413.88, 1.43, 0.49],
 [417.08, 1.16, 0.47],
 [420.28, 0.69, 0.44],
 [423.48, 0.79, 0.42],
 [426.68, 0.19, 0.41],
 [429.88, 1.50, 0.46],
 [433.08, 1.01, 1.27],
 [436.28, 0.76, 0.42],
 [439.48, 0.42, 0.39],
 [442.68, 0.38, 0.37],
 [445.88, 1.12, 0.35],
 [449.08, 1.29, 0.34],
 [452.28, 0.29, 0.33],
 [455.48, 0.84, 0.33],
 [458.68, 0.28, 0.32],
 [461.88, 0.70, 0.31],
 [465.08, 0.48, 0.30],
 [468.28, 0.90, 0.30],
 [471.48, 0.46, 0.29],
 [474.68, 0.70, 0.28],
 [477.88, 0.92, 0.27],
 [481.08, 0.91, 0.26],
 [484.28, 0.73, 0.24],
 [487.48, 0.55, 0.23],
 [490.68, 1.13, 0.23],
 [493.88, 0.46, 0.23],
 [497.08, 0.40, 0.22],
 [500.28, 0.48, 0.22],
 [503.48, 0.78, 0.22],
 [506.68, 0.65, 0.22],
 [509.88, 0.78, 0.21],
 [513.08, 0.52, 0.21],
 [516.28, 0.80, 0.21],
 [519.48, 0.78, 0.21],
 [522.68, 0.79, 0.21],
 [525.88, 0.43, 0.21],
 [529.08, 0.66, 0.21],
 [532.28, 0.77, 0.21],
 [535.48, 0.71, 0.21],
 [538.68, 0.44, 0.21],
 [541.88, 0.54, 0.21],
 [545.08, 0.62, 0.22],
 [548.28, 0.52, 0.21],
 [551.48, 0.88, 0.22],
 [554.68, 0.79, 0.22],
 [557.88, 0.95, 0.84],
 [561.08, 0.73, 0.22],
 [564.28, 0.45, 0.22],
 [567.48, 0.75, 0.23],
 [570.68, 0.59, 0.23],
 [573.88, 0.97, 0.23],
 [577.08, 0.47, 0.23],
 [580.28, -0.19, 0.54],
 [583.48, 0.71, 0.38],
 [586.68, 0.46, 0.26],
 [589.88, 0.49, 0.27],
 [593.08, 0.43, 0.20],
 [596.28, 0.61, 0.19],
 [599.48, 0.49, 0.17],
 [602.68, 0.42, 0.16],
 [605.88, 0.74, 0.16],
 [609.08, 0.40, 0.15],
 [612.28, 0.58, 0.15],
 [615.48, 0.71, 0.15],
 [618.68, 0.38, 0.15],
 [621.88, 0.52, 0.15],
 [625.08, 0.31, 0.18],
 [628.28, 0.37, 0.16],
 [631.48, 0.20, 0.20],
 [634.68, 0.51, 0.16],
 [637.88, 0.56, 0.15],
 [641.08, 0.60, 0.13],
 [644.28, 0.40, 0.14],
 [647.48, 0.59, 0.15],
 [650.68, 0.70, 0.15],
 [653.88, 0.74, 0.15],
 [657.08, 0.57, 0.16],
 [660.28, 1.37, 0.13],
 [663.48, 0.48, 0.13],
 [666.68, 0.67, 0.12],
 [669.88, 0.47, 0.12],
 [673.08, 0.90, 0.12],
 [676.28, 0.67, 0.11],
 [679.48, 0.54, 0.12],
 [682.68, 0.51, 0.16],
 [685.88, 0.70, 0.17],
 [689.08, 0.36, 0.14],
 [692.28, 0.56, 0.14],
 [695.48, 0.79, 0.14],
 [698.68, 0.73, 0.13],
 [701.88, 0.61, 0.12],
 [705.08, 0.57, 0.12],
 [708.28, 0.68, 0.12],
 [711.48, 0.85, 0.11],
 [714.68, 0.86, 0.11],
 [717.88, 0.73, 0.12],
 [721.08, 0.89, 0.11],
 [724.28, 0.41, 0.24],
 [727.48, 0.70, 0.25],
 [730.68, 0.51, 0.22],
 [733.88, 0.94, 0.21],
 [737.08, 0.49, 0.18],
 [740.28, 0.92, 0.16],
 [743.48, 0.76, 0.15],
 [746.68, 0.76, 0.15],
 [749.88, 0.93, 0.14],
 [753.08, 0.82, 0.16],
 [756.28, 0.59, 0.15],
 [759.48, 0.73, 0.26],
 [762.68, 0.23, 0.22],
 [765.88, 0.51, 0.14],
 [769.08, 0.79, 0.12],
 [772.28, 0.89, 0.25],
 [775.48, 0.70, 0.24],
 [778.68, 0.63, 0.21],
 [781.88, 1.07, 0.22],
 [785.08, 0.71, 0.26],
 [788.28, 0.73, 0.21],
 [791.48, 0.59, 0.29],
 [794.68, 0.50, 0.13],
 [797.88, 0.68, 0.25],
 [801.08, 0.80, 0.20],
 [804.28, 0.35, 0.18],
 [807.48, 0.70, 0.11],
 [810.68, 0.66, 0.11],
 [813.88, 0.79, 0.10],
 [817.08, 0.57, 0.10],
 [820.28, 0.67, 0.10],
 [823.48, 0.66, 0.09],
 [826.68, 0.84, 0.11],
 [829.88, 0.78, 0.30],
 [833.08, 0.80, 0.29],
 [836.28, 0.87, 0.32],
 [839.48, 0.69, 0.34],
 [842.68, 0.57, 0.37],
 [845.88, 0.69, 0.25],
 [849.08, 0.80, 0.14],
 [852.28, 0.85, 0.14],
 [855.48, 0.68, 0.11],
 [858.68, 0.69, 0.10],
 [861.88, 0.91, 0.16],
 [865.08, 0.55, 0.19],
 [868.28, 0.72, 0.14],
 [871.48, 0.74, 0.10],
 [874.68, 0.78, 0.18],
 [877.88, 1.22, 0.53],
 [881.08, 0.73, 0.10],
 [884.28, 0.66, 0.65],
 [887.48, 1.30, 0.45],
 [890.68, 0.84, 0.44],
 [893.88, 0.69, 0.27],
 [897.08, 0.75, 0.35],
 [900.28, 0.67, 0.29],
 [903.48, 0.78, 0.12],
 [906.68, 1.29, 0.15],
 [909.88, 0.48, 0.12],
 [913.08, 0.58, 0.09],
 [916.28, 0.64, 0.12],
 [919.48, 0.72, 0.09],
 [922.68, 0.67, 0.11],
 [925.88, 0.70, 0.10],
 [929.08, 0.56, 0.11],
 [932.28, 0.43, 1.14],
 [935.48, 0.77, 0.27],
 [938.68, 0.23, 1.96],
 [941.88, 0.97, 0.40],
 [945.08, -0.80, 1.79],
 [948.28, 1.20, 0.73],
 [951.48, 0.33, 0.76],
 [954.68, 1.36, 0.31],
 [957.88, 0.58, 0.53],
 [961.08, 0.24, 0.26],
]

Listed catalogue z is 0.77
